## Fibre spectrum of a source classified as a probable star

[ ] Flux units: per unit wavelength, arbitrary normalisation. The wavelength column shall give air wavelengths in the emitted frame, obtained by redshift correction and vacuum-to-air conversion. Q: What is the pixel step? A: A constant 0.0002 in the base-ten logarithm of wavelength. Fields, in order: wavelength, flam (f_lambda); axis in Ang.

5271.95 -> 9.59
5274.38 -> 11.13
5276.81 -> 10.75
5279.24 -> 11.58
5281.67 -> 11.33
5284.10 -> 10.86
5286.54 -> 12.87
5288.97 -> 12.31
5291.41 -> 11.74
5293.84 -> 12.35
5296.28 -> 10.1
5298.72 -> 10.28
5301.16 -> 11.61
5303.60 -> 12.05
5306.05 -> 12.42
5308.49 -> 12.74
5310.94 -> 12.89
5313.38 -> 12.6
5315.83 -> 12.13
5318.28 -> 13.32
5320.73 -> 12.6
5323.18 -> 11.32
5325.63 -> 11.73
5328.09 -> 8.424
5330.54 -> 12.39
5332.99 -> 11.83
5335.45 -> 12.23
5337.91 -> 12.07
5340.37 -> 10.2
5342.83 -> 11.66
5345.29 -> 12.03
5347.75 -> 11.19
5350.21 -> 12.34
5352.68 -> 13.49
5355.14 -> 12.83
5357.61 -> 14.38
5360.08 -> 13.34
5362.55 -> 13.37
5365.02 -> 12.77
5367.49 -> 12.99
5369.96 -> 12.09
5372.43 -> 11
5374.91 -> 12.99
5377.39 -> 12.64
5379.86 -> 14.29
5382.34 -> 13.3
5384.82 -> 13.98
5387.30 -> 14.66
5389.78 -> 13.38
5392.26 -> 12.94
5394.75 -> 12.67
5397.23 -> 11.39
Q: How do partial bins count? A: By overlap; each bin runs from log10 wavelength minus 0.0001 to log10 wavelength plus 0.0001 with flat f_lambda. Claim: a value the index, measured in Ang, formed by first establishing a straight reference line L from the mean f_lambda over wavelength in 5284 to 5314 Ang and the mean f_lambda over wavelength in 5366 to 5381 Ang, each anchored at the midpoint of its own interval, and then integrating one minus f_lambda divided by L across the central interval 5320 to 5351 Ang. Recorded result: 2.0 Ang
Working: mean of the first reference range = 11.9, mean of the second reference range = 12.7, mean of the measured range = 11.5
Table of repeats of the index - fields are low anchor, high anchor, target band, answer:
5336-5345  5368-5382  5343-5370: -1.7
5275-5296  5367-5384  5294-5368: 0.7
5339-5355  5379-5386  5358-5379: 0.5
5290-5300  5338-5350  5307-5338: -2.0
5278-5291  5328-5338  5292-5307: 0.4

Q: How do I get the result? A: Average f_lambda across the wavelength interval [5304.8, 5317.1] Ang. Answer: 12.6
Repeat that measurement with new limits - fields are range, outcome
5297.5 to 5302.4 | 11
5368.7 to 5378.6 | 12.2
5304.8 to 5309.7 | 12.6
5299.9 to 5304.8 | 11.8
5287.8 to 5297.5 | 11.6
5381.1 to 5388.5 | 14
